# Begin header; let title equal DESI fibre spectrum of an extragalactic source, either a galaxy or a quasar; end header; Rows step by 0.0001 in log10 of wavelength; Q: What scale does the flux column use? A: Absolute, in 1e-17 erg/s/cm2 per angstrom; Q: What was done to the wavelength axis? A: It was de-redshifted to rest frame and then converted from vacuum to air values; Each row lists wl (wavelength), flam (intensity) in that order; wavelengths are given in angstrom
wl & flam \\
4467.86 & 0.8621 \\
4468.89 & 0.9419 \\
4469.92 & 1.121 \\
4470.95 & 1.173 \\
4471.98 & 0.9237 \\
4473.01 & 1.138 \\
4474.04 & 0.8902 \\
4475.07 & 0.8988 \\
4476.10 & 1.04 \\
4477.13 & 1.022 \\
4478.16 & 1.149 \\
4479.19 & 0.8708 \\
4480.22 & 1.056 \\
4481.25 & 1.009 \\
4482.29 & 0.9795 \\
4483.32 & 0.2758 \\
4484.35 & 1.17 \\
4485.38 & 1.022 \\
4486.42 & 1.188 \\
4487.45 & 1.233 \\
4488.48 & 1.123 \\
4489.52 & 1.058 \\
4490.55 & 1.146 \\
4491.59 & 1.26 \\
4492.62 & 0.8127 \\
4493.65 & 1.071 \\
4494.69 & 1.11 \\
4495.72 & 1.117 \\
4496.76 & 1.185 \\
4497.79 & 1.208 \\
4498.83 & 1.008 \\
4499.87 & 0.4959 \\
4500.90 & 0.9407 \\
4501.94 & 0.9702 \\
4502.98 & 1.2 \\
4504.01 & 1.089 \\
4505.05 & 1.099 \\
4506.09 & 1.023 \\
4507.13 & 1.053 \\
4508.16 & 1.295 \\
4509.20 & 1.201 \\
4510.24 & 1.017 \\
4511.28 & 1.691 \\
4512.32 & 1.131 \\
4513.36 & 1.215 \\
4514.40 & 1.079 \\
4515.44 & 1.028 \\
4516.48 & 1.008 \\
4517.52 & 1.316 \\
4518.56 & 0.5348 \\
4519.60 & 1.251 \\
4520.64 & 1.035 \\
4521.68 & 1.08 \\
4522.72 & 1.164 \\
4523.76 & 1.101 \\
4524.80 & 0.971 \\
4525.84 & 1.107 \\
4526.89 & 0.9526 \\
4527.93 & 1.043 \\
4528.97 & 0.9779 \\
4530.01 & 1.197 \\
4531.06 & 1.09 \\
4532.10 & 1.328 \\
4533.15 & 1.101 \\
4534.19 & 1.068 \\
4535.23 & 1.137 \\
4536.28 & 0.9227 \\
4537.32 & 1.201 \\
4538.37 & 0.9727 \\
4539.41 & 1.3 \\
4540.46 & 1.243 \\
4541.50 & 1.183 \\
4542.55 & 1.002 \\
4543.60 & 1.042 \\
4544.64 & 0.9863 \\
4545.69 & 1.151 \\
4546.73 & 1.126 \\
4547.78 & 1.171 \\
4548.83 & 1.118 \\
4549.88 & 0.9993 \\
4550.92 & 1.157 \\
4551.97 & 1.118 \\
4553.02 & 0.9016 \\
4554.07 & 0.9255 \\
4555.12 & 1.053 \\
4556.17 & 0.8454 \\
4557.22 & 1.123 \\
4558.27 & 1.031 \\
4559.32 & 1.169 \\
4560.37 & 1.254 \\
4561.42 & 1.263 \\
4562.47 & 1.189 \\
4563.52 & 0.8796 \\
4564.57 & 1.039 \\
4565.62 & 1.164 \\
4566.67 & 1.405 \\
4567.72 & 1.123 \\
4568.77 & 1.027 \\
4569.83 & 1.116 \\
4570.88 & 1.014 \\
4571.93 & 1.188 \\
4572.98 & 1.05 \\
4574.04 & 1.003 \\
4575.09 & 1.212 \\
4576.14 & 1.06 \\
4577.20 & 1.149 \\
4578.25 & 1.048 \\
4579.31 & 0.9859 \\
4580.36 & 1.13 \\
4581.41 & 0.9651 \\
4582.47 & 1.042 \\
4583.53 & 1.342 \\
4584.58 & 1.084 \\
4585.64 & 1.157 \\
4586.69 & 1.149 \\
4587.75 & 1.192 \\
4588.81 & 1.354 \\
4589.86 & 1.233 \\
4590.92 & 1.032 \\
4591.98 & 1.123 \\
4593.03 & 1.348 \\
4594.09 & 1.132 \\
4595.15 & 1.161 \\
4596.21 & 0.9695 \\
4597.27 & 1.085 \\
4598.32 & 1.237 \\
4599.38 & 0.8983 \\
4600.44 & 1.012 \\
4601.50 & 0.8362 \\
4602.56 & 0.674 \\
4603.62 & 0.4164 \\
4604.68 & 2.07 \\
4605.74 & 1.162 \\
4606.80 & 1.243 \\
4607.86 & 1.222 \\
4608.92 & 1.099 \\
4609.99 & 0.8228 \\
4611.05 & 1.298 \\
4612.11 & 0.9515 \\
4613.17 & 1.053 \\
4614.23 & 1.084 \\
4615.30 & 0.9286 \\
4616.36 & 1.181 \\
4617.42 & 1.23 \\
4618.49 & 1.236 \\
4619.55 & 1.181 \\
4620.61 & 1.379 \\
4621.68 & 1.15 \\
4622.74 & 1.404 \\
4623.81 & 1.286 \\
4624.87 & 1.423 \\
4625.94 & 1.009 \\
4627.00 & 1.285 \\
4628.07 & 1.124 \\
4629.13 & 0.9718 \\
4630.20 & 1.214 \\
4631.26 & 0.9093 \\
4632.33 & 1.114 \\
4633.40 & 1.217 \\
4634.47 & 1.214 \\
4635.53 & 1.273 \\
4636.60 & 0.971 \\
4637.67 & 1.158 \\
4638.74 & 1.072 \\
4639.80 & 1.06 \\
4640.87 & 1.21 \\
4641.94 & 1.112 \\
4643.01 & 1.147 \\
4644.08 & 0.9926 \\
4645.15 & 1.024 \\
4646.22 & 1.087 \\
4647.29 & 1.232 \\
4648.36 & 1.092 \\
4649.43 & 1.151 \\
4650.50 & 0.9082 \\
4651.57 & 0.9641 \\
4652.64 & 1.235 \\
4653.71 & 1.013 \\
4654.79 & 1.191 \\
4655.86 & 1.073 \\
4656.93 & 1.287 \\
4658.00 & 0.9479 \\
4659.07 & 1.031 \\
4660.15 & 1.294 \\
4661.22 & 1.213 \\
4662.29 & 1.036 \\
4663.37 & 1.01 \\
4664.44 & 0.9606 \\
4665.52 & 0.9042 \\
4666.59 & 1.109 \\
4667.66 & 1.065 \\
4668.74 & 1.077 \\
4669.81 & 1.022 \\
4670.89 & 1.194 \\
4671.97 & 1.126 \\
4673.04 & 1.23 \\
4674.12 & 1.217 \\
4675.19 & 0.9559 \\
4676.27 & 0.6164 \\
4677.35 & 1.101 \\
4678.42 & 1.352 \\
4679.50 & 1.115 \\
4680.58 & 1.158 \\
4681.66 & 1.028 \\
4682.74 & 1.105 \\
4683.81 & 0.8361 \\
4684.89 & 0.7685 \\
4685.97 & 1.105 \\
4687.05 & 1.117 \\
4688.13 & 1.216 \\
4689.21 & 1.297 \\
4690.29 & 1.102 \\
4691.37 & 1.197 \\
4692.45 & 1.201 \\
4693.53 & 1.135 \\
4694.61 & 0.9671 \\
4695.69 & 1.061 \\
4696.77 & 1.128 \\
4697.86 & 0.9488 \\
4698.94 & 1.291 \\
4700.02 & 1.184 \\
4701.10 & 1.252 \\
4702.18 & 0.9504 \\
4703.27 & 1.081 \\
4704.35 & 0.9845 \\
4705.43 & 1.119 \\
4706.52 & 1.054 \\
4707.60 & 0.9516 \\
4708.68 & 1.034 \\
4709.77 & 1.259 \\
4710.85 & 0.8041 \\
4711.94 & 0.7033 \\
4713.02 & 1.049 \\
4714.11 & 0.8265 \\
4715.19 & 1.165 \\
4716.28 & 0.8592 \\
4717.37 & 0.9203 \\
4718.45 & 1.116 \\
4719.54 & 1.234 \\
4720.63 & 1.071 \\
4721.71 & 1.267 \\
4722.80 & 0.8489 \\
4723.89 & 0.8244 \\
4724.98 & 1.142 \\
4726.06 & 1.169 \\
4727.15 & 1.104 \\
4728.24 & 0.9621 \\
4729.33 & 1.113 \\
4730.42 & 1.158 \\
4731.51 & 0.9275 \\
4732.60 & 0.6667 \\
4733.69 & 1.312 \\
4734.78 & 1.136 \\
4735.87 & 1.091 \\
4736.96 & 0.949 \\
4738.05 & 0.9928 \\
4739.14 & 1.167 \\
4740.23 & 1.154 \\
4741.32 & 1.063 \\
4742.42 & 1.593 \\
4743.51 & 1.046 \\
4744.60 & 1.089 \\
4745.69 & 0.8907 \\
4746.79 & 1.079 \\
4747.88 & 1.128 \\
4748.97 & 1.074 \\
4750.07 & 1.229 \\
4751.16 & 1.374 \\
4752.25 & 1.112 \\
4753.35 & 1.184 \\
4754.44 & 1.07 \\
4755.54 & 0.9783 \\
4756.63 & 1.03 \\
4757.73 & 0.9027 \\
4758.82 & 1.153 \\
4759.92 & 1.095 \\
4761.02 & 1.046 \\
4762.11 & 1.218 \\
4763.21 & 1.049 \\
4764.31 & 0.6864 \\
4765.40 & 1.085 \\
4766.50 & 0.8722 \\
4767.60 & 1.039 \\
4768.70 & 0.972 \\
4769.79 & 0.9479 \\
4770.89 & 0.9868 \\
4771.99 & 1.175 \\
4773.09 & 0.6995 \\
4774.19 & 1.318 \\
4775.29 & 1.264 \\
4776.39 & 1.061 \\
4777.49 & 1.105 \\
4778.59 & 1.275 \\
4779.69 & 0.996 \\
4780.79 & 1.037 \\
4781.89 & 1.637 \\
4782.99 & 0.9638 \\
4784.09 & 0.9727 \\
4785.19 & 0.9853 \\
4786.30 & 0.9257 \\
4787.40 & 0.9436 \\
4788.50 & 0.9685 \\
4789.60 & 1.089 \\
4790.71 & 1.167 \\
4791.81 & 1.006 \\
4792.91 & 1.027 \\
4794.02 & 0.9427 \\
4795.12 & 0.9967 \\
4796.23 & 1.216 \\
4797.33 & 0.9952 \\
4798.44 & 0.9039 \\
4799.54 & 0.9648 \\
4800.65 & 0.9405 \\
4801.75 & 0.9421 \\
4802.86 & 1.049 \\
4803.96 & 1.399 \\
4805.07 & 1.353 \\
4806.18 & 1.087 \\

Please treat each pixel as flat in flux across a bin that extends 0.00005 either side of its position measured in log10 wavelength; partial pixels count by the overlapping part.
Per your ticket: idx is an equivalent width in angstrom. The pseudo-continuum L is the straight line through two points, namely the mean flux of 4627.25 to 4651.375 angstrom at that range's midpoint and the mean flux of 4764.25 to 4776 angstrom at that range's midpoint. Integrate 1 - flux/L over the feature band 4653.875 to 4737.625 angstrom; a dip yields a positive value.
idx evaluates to 0.1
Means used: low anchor 1.1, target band 1.07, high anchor 1.02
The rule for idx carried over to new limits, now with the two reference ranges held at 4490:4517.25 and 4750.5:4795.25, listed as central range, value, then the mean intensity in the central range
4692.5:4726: 0.70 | 1.05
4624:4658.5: -1.27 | 1.12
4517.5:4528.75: 0.59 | 1.04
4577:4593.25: -0.86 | 1.14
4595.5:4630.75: -1.46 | 1.13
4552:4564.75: 0.35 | 1.06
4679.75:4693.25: -0.31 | 1.1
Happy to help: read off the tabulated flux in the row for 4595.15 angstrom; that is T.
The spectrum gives 1.161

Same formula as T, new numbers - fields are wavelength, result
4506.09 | 1.023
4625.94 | 1.009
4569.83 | 1.116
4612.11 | 0.9515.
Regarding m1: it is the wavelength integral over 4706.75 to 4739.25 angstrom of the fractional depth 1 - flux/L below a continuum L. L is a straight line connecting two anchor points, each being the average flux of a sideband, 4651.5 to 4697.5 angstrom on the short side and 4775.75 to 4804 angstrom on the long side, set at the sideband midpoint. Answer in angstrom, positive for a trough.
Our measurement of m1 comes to 1.4 angstrom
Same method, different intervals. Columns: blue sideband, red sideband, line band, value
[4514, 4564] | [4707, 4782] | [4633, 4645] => -0.6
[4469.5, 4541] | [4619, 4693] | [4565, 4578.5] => -0.4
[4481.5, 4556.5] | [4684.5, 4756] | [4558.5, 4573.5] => -0.8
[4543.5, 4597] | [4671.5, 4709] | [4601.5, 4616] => 0.4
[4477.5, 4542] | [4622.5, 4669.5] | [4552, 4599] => -0.7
